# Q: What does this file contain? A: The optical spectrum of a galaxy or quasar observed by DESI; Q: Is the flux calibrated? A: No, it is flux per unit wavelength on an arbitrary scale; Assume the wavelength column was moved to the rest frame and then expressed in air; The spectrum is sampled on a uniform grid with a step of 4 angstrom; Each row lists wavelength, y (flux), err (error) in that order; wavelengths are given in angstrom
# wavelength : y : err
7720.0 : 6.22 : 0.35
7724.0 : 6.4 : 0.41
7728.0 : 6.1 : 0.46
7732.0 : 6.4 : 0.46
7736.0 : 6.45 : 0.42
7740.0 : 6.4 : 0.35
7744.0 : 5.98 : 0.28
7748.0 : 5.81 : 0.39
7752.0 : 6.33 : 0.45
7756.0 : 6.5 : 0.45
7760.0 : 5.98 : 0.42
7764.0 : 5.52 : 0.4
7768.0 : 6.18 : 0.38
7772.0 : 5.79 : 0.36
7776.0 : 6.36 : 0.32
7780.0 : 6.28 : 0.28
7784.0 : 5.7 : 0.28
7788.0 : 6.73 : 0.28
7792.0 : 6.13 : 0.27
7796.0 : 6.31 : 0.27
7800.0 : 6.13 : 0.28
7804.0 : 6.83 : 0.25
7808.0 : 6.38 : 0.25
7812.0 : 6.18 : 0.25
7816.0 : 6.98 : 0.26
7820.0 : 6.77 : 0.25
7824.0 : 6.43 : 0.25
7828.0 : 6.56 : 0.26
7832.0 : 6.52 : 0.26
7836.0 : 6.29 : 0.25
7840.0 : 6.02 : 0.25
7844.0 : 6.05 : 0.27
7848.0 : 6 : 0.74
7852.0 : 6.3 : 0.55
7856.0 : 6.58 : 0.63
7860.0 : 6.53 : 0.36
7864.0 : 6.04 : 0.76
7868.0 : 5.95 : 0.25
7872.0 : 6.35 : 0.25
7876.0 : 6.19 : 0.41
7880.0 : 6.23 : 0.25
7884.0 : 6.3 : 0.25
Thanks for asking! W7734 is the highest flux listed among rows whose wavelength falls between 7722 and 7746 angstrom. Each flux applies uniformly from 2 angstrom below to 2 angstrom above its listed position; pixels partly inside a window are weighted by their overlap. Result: 6.45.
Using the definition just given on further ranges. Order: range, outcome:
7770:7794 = 6.73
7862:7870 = 6.04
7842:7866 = 6.58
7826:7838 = 6.56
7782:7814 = 6.83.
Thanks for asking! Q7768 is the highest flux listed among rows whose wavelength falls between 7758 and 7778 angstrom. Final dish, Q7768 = 6.36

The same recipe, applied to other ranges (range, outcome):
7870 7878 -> 6.35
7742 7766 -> 6.5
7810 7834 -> 6.98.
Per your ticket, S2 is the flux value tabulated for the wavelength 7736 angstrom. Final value 6.45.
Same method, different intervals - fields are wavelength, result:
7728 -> 6.1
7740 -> 6.4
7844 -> 6.05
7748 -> 5.81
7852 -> 6.3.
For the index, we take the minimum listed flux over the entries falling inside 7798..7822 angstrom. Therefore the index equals 6.13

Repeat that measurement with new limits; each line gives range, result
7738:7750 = 5.81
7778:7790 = 5.7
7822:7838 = 6.29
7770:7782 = 5.79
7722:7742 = 6.1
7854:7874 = 5.95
